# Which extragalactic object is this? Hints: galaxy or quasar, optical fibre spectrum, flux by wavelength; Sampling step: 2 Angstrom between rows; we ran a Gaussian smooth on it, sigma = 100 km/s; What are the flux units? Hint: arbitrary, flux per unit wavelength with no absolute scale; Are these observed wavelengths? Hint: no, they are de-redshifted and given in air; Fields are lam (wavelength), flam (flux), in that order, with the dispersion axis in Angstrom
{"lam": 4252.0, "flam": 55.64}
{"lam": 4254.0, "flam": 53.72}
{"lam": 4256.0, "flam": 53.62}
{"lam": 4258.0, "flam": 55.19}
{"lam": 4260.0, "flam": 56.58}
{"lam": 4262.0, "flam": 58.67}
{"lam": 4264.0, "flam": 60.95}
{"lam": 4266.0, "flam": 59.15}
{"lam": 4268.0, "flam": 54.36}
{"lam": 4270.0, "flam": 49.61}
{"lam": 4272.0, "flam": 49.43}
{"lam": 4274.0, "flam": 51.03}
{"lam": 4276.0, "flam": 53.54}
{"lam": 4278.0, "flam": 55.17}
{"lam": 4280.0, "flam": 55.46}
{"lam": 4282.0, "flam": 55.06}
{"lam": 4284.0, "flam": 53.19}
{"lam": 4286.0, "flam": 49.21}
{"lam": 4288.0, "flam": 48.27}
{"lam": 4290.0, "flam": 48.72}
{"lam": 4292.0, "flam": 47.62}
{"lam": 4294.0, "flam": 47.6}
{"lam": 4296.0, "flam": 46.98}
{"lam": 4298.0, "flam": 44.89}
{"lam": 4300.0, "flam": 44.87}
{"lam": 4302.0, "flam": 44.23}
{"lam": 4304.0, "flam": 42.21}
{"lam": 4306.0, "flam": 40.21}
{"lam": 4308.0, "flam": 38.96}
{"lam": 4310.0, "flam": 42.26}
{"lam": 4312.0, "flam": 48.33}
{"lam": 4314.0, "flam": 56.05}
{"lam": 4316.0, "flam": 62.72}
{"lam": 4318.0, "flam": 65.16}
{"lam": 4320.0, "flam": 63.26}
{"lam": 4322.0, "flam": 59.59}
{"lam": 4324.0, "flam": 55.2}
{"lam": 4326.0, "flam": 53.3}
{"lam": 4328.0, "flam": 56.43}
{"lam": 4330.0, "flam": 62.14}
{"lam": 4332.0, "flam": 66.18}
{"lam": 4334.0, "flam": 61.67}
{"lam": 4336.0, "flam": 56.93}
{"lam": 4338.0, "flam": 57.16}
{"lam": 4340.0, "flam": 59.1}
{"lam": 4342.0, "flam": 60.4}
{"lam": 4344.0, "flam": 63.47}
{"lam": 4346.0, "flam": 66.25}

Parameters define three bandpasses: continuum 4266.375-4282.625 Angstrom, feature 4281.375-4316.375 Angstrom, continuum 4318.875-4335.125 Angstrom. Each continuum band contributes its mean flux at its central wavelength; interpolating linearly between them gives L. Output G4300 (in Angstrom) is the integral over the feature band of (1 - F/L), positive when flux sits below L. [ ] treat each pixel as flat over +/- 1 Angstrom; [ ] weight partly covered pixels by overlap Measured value 5.4 Angstrom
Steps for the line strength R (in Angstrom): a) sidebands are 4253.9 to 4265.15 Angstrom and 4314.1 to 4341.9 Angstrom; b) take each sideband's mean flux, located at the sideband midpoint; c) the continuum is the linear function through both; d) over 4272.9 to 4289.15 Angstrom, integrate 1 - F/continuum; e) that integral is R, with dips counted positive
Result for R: 1.4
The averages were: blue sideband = 56.7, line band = 52.6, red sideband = 59.8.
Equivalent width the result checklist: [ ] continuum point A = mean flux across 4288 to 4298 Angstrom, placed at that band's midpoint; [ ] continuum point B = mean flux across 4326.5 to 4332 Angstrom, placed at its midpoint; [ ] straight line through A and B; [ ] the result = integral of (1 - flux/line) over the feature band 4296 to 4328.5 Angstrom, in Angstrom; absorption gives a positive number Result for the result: 2.05 Angstrom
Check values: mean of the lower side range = 47.5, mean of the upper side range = 60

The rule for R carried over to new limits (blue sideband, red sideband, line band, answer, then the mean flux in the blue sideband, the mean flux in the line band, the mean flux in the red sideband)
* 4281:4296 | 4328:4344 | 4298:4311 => 2.7 Angstrom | 49.8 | 42.3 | 60.4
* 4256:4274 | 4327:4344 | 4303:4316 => 2.7 Angstrom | 55.1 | 46.1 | 60.2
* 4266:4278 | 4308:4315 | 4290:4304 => 1.0 Angstrom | 52.5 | 46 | 47.5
